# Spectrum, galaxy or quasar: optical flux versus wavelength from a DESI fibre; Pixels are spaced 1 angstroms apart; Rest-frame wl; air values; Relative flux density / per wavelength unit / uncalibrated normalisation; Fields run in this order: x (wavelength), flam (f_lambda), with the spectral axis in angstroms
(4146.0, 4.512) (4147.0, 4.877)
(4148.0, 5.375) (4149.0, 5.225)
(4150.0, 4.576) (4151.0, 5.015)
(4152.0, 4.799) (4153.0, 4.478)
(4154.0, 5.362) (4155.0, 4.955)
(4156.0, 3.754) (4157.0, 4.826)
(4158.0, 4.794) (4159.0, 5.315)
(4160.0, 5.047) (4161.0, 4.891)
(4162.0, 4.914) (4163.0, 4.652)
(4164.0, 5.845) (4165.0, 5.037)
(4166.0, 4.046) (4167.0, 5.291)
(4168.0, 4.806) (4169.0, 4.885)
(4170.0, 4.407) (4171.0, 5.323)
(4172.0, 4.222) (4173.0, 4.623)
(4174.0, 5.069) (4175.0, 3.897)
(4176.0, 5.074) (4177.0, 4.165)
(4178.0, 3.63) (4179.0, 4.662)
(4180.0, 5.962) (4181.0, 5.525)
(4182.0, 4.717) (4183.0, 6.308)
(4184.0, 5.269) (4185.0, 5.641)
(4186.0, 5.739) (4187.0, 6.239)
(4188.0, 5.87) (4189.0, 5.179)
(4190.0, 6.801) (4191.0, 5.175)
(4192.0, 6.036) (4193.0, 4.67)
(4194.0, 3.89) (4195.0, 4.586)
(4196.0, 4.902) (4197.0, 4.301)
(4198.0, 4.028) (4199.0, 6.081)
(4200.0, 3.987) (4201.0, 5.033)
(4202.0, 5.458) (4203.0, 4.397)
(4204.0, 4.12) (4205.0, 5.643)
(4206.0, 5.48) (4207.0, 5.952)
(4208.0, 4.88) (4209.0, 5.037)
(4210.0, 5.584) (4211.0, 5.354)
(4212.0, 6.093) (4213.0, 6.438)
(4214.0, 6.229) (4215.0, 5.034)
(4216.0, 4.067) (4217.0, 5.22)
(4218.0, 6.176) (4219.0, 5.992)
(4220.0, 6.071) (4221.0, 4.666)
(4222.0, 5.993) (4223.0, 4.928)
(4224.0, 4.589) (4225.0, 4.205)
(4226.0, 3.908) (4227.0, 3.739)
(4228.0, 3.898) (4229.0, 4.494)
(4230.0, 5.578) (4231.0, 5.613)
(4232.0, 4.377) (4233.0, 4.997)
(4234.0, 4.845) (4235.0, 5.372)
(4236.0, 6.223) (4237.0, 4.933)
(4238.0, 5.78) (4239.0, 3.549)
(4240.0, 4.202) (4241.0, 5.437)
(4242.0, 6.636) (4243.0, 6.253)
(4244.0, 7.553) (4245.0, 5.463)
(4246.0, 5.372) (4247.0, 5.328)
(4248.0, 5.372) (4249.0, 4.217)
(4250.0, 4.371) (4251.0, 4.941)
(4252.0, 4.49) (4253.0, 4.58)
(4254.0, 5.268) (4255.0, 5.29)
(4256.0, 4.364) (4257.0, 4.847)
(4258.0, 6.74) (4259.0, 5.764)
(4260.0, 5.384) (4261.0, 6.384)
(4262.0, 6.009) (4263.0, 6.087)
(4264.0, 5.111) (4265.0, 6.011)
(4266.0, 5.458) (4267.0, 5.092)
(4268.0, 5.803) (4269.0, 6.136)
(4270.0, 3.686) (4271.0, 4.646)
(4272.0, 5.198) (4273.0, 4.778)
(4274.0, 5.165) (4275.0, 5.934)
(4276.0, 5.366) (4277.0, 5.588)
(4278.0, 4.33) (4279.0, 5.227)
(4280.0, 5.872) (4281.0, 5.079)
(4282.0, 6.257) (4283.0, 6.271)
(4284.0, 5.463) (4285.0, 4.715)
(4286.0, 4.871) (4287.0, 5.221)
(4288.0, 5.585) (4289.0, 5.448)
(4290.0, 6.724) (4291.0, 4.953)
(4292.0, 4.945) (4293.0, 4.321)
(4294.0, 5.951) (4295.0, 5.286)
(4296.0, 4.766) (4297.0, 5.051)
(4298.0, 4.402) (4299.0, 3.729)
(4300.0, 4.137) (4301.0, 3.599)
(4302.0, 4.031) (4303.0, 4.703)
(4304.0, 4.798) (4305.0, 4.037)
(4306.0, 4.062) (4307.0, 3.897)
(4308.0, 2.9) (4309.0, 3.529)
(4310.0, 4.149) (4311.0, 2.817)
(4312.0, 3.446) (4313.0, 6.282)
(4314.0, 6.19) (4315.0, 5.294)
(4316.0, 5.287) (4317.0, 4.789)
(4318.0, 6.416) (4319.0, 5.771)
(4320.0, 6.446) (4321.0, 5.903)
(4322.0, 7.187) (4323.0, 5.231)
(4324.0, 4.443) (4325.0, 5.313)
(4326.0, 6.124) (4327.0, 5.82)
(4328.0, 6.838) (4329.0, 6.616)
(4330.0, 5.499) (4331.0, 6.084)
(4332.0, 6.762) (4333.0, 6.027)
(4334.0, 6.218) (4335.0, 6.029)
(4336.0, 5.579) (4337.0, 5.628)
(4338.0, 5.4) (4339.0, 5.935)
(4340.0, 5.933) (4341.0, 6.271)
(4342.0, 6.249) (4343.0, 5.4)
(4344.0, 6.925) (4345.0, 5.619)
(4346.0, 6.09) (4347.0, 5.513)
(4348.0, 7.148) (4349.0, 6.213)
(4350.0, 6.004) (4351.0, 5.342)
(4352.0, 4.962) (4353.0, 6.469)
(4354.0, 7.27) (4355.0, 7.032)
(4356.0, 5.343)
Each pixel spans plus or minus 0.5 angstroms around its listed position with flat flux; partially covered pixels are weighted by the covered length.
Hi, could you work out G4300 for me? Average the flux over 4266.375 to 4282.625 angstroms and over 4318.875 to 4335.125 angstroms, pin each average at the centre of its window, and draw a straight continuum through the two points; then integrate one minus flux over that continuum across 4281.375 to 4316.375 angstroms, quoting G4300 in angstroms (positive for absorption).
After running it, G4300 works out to 5.2 angstroms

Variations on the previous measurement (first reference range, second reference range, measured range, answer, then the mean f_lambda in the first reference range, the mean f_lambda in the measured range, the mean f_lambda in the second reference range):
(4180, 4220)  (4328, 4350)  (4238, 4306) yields 6.2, 5.33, 5.18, 6.07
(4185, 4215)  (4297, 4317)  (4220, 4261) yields -1.7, 5.28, 5.12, 4.31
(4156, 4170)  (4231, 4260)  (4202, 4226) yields -0.8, 4.89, 5.28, 5.24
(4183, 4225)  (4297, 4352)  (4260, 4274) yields -0.2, 5.29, 5.41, 5.36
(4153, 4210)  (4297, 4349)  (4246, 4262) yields 0.0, 5.01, 5.19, 5.35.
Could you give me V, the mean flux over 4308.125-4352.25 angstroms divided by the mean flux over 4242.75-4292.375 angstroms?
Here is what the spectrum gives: 1.06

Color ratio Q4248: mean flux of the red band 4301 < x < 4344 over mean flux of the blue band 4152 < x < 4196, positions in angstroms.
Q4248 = 1.1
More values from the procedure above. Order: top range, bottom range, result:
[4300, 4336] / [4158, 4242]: 1.03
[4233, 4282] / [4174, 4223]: 1.02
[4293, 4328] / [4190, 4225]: 0.94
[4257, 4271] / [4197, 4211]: 1.11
